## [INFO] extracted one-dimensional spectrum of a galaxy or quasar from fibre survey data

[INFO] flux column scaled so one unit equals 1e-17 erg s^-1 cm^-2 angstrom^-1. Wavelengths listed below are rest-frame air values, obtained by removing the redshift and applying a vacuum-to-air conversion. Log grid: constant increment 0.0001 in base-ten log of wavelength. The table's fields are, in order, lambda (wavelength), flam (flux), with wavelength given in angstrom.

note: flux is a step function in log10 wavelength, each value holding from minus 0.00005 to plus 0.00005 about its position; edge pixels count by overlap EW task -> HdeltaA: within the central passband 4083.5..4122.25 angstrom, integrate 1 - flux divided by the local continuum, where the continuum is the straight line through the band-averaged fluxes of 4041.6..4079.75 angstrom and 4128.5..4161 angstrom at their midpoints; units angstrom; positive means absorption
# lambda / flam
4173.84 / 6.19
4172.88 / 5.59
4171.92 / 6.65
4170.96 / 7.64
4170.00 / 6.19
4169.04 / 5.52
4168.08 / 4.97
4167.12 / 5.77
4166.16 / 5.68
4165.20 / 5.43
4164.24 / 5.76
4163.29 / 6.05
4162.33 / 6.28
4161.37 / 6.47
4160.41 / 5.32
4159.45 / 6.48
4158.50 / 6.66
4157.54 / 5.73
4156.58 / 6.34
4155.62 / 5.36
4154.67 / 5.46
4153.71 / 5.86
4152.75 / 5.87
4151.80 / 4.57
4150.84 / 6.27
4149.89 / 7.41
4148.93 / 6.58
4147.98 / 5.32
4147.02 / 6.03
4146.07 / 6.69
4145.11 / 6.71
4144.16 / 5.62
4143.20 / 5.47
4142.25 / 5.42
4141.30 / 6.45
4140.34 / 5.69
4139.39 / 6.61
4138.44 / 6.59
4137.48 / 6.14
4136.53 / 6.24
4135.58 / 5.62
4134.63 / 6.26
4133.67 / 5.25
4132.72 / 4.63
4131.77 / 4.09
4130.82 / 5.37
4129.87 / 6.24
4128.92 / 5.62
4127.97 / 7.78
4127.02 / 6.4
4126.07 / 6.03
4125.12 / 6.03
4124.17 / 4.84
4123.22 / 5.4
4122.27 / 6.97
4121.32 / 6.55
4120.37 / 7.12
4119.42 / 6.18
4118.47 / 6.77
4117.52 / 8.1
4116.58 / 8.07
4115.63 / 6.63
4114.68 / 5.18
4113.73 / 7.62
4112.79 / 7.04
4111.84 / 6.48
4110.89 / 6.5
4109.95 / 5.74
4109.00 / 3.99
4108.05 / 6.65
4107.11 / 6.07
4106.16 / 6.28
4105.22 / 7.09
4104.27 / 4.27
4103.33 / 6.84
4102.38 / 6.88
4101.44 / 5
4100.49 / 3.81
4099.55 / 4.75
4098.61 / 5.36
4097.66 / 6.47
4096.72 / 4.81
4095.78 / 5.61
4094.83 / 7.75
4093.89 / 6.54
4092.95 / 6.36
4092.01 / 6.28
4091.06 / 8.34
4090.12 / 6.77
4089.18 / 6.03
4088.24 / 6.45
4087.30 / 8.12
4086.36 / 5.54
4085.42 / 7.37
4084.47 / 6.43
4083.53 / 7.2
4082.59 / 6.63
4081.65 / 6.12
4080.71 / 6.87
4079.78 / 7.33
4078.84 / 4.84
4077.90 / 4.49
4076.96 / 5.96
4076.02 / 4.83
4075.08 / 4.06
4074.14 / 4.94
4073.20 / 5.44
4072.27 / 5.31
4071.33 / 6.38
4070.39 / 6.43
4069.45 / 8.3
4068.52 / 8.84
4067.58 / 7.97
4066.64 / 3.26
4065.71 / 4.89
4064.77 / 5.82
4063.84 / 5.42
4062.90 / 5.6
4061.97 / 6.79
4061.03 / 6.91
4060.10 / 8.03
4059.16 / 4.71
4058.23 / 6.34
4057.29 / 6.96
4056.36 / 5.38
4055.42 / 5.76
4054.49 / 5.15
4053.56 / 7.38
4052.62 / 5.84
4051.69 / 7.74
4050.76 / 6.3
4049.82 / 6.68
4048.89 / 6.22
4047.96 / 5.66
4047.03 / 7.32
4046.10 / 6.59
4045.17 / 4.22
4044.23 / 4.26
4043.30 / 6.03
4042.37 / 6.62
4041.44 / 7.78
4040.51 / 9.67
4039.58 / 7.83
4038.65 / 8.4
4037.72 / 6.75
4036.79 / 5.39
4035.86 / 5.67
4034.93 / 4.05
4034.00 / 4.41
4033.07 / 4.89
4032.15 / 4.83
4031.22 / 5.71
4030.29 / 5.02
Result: -2.69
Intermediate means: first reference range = 6.02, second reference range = 5.88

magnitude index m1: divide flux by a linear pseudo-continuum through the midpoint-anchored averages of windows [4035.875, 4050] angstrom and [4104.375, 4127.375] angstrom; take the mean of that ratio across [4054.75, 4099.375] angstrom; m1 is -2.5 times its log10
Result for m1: 0.05 mag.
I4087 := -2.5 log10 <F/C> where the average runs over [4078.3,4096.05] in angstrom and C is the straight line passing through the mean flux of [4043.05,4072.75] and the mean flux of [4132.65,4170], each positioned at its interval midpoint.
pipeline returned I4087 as -0.09 mag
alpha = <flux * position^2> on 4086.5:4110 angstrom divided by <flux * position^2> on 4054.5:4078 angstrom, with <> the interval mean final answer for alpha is 1.04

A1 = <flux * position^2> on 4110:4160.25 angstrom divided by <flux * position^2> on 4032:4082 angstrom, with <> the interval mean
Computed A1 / 1.0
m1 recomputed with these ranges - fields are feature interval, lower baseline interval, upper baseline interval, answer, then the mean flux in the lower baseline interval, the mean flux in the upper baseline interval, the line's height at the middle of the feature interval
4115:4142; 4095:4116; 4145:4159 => -0.04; 5.89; 6.04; 5.96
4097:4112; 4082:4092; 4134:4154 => 0.15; 6.84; 6.06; 6.6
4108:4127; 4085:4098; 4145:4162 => 0.00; 6.6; 6.05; 6.37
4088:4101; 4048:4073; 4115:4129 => 0.06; 6.3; 6.58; 6.45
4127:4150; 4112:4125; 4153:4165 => 0.06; 6.63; 5.97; 6.3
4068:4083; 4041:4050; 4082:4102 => 0.03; 6.12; 6.27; 6.22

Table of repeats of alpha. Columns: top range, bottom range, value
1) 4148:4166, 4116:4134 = 0.98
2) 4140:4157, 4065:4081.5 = 1.05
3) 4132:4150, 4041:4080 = 1.03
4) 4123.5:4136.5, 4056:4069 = 0.95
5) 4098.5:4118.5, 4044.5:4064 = 1.01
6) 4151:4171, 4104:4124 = 0.93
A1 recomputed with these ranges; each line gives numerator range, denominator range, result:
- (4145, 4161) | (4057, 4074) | 1.00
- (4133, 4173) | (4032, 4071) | 1.00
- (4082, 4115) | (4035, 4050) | 0.99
